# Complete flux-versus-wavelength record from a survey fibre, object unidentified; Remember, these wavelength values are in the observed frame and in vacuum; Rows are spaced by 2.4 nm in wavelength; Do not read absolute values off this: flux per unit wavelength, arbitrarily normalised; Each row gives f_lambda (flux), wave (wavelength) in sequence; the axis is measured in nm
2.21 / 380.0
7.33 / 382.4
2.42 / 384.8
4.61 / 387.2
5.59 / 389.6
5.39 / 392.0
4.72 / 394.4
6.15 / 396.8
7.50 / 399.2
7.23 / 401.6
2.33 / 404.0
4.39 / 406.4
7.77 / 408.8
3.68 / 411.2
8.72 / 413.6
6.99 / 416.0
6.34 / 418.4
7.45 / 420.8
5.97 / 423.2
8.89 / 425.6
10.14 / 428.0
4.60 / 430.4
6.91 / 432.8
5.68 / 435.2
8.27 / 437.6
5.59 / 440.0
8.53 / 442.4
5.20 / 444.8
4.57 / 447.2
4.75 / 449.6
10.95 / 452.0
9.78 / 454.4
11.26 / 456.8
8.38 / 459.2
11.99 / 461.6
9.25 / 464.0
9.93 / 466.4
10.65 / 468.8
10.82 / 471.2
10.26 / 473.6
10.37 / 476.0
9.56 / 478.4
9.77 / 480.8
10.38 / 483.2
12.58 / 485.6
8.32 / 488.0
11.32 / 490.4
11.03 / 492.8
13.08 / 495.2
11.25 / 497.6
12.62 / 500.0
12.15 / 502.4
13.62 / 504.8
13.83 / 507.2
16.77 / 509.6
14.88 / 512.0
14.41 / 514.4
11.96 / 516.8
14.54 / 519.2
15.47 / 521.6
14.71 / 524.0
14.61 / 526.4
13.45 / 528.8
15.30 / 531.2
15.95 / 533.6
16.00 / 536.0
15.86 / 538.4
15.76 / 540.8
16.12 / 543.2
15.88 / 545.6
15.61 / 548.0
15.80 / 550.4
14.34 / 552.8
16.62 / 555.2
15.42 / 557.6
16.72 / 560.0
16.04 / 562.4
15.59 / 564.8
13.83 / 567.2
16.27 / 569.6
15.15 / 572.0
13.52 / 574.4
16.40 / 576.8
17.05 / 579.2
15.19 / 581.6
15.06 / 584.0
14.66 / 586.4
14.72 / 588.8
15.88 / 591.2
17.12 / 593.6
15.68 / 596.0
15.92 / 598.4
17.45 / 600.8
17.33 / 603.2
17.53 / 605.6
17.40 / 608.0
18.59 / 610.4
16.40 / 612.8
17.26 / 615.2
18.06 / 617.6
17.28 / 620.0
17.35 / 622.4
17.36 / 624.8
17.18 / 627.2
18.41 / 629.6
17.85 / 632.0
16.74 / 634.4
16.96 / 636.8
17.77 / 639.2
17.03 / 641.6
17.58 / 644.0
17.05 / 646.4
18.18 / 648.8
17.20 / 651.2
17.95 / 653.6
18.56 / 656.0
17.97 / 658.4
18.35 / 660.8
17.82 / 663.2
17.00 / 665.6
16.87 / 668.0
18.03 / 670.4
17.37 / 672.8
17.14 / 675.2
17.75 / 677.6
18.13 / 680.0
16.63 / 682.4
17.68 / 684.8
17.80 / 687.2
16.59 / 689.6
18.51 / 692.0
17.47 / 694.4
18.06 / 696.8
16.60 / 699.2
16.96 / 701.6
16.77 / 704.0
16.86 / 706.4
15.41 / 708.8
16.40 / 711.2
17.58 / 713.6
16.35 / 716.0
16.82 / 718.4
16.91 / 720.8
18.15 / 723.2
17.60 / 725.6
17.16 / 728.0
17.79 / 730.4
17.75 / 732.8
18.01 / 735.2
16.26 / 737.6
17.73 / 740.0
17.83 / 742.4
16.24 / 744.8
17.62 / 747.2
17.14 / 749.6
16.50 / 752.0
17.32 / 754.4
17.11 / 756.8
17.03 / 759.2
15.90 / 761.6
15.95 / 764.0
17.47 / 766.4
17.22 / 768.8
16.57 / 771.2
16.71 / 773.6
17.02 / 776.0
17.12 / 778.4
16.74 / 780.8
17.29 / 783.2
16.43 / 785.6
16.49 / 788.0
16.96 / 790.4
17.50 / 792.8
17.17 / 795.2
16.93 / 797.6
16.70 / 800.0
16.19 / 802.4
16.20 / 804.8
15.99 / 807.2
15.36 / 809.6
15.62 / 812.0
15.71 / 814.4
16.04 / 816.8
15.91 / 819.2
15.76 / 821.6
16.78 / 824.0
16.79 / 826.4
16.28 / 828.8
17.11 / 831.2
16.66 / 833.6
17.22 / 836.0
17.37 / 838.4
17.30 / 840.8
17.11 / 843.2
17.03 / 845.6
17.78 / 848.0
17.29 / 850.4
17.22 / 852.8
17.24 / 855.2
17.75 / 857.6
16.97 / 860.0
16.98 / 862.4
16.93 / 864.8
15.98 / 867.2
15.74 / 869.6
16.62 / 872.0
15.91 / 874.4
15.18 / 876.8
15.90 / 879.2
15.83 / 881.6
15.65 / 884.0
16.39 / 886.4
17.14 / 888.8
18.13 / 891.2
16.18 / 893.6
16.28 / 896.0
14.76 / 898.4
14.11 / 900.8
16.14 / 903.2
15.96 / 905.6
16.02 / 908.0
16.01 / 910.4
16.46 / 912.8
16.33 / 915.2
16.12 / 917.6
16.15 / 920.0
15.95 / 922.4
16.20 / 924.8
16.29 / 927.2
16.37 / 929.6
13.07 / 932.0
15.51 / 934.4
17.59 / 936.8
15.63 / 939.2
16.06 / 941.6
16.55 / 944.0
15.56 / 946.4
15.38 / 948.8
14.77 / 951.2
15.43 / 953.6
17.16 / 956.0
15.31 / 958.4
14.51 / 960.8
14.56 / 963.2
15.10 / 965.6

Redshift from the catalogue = 0.13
